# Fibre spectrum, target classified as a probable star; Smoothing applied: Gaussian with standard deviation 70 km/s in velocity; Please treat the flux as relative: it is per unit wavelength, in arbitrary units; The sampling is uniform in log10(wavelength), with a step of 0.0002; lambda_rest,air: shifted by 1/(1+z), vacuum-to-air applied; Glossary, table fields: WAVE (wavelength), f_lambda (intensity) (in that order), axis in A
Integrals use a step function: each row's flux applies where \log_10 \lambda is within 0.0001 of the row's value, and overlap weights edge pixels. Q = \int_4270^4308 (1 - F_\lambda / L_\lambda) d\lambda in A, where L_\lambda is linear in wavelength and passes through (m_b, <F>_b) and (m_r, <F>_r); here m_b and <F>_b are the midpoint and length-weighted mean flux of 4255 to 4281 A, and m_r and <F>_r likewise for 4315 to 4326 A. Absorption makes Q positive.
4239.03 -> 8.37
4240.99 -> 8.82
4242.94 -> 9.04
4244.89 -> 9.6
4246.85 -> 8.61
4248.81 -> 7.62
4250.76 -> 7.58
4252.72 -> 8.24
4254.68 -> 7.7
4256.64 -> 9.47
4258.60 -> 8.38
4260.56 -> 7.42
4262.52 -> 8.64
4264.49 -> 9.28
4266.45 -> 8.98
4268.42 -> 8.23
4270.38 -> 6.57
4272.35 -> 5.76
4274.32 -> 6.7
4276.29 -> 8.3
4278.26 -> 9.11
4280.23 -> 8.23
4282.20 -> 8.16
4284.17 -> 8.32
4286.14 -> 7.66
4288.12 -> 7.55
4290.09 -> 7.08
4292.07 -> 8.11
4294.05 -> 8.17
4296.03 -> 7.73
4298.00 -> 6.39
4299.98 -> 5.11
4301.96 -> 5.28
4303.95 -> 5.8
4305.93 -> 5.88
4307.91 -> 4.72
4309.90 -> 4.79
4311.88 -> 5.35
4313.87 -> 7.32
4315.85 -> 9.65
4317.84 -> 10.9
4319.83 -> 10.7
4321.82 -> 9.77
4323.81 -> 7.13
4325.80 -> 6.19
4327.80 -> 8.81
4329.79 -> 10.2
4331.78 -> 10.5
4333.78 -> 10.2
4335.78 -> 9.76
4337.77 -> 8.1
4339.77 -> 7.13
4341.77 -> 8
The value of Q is 6.4 A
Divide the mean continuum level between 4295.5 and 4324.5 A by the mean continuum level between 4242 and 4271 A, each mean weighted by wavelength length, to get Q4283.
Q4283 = 0.8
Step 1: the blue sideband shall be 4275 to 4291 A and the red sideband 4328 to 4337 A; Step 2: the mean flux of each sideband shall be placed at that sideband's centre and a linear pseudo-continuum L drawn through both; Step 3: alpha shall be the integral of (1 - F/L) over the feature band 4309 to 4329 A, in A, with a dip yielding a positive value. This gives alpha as 2.9 A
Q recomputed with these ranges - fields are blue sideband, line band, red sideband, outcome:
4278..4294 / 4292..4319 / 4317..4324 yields 6.8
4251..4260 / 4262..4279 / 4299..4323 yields 0.2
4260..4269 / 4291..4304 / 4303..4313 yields -1.2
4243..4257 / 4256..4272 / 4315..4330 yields 0.5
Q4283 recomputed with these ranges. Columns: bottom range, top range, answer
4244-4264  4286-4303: 0.84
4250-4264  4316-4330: 1.10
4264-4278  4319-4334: 1.18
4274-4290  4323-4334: 1.09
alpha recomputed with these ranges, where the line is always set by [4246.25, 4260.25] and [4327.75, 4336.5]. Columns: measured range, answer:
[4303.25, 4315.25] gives 4.7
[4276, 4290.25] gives 1.2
